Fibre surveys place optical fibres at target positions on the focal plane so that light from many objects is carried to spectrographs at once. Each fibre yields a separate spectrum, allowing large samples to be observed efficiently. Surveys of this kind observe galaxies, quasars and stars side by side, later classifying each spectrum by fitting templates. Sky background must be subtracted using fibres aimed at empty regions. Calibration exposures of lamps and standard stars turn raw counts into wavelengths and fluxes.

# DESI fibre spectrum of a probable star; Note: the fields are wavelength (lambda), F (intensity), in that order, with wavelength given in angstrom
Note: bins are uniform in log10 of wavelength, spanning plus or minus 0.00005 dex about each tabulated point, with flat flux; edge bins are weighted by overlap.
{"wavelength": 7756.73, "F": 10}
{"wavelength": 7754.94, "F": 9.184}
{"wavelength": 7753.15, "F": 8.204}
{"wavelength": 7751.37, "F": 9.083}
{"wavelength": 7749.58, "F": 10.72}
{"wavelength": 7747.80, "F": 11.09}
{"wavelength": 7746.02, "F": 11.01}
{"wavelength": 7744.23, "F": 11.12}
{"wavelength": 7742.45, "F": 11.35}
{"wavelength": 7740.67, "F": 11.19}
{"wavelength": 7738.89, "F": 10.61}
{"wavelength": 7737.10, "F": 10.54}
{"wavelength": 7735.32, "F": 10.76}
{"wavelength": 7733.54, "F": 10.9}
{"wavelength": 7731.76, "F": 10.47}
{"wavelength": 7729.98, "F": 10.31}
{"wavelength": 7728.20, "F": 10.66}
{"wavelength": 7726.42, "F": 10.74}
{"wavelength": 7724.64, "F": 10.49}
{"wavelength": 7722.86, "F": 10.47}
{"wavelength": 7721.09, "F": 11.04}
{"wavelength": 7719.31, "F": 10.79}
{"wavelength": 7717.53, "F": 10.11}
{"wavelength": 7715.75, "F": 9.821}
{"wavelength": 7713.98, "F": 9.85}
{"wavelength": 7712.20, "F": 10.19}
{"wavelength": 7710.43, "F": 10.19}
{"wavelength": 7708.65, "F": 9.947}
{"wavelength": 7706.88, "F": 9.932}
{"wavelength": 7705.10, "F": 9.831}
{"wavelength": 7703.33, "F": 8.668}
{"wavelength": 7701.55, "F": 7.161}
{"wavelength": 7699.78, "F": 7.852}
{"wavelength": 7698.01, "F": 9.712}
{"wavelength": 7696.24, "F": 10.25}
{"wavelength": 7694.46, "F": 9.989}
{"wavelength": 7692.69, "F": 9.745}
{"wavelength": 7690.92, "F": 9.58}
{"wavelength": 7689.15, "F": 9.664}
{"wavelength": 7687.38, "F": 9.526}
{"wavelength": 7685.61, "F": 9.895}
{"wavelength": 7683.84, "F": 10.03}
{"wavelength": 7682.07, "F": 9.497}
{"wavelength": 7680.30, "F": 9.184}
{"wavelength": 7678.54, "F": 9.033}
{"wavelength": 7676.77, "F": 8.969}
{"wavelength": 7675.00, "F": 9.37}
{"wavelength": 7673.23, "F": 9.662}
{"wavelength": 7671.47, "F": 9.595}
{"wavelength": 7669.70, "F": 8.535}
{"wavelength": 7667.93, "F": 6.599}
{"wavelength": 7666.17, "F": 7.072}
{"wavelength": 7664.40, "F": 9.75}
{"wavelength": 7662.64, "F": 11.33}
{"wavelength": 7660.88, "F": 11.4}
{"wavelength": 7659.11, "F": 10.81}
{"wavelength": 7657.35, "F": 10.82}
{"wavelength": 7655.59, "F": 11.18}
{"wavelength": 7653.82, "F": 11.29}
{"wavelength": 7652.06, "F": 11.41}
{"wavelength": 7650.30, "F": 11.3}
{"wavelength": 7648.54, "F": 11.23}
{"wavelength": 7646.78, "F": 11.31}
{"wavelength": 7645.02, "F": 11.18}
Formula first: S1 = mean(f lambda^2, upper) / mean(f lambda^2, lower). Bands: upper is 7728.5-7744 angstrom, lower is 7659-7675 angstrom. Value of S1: 1.2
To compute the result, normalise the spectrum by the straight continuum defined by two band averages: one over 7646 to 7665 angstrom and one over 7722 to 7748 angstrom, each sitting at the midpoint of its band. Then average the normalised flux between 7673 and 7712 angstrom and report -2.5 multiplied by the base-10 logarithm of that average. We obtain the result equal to 0.16 mag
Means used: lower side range 11.1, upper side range 10.8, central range 9.45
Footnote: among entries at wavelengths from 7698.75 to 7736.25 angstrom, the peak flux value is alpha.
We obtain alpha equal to 11.04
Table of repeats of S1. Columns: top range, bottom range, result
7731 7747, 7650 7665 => 1.01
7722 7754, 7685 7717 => 1.11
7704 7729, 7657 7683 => 1.10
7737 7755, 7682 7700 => 1.09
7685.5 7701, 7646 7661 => 0.86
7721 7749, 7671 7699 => 1.14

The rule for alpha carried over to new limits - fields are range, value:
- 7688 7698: 10.25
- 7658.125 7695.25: 11.4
